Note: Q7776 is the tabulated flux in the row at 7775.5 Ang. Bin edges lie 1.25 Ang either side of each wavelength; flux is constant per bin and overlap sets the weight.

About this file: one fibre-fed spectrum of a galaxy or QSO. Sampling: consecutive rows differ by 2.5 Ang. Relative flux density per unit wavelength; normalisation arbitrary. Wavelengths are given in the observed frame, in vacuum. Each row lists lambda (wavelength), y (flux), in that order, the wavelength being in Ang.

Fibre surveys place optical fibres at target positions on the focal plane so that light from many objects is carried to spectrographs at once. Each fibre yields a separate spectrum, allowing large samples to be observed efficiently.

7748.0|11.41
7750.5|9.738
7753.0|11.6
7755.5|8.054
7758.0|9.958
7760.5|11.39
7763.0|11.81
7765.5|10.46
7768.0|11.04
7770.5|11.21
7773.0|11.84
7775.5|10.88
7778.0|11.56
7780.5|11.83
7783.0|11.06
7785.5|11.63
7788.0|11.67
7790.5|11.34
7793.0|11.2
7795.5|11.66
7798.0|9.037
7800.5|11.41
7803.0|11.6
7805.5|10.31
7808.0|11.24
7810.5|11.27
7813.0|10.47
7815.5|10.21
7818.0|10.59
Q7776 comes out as 10.88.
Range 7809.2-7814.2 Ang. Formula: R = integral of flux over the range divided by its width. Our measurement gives 10.9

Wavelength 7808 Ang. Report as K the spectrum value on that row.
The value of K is 11.24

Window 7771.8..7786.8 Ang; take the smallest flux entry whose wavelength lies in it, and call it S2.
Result 10.88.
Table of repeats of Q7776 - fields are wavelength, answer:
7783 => 11.06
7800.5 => 11.41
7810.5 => 11.27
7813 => 10.47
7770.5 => 11.21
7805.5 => 10.31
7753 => 11.6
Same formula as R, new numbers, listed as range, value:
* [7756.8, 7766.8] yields 10.9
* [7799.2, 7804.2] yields 11.5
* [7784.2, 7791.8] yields 11.5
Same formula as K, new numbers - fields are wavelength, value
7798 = 9.037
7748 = 11.41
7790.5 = 11.34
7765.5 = 10.46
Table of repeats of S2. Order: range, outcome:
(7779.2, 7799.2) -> 9.037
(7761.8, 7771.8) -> 10.46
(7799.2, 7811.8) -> 10.31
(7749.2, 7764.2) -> 8.054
